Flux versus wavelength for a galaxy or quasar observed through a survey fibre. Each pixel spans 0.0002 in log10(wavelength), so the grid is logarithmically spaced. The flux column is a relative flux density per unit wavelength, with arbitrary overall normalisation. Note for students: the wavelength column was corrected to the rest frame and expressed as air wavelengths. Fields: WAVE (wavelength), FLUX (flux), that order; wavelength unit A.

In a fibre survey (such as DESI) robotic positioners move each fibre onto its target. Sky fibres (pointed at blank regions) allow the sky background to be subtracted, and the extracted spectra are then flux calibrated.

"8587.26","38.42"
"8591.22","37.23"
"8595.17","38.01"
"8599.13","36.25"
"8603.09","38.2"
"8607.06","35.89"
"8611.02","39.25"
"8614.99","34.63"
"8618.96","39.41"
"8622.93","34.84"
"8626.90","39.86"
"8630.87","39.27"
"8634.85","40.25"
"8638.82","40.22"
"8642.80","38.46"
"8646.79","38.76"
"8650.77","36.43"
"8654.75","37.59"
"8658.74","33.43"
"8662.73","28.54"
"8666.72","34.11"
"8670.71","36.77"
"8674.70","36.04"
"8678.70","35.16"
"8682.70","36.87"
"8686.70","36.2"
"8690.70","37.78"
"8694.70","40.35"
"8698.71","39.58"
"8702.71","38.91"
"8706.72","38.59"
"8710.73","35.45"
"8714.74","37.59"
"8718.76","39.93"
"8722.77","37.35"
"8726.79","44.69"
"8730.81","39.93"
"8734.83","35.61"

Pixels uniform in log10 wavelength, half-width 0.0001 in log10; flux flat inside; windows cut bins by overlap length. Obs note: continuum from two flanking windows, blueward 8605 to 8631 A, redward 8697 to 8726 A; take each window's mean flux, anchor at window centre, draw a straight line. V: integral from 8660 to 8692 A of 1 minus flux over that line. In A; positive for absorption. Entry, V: 2.53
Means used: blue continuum 37.5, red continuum 38.5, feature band 35.1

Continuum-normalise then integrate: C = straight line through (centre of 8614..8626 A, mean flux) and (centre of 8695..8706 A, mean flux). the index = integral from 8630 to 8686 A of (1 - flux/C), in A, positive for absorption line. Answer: 2.1 A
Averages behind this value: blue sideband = 36.8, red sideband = 39.3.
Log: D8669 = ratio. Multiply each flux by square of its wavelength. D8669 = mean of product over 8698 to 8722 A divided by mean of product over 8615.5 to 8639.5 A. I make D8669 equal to 1.0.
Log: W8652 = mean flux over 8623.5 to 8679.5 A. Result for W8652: 36.8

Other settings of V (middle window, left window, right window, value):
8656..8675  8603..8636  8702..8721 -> 2.12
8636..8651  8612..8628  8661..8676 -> -1.36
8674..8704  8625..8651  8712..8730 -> 1.42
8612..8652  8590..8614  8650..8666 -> -3.20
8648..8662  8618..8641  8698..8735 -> 1.30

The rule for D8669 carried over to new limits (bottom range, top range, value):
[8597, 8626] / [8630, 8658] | 1.05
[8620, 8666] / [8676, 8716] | 1.03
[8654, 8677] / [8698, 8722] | 1.13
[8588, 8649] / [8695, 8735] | 1.05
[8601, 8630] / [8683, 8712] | 1.04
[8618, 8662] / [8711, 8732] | 1.07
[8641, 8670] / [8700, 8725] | 1.09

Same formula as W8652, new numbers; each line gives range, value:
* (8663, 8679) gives 34.8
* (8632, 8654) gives 38.8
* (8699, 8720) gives 38.2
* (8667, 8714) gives 37.3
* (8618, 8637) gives 38.7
